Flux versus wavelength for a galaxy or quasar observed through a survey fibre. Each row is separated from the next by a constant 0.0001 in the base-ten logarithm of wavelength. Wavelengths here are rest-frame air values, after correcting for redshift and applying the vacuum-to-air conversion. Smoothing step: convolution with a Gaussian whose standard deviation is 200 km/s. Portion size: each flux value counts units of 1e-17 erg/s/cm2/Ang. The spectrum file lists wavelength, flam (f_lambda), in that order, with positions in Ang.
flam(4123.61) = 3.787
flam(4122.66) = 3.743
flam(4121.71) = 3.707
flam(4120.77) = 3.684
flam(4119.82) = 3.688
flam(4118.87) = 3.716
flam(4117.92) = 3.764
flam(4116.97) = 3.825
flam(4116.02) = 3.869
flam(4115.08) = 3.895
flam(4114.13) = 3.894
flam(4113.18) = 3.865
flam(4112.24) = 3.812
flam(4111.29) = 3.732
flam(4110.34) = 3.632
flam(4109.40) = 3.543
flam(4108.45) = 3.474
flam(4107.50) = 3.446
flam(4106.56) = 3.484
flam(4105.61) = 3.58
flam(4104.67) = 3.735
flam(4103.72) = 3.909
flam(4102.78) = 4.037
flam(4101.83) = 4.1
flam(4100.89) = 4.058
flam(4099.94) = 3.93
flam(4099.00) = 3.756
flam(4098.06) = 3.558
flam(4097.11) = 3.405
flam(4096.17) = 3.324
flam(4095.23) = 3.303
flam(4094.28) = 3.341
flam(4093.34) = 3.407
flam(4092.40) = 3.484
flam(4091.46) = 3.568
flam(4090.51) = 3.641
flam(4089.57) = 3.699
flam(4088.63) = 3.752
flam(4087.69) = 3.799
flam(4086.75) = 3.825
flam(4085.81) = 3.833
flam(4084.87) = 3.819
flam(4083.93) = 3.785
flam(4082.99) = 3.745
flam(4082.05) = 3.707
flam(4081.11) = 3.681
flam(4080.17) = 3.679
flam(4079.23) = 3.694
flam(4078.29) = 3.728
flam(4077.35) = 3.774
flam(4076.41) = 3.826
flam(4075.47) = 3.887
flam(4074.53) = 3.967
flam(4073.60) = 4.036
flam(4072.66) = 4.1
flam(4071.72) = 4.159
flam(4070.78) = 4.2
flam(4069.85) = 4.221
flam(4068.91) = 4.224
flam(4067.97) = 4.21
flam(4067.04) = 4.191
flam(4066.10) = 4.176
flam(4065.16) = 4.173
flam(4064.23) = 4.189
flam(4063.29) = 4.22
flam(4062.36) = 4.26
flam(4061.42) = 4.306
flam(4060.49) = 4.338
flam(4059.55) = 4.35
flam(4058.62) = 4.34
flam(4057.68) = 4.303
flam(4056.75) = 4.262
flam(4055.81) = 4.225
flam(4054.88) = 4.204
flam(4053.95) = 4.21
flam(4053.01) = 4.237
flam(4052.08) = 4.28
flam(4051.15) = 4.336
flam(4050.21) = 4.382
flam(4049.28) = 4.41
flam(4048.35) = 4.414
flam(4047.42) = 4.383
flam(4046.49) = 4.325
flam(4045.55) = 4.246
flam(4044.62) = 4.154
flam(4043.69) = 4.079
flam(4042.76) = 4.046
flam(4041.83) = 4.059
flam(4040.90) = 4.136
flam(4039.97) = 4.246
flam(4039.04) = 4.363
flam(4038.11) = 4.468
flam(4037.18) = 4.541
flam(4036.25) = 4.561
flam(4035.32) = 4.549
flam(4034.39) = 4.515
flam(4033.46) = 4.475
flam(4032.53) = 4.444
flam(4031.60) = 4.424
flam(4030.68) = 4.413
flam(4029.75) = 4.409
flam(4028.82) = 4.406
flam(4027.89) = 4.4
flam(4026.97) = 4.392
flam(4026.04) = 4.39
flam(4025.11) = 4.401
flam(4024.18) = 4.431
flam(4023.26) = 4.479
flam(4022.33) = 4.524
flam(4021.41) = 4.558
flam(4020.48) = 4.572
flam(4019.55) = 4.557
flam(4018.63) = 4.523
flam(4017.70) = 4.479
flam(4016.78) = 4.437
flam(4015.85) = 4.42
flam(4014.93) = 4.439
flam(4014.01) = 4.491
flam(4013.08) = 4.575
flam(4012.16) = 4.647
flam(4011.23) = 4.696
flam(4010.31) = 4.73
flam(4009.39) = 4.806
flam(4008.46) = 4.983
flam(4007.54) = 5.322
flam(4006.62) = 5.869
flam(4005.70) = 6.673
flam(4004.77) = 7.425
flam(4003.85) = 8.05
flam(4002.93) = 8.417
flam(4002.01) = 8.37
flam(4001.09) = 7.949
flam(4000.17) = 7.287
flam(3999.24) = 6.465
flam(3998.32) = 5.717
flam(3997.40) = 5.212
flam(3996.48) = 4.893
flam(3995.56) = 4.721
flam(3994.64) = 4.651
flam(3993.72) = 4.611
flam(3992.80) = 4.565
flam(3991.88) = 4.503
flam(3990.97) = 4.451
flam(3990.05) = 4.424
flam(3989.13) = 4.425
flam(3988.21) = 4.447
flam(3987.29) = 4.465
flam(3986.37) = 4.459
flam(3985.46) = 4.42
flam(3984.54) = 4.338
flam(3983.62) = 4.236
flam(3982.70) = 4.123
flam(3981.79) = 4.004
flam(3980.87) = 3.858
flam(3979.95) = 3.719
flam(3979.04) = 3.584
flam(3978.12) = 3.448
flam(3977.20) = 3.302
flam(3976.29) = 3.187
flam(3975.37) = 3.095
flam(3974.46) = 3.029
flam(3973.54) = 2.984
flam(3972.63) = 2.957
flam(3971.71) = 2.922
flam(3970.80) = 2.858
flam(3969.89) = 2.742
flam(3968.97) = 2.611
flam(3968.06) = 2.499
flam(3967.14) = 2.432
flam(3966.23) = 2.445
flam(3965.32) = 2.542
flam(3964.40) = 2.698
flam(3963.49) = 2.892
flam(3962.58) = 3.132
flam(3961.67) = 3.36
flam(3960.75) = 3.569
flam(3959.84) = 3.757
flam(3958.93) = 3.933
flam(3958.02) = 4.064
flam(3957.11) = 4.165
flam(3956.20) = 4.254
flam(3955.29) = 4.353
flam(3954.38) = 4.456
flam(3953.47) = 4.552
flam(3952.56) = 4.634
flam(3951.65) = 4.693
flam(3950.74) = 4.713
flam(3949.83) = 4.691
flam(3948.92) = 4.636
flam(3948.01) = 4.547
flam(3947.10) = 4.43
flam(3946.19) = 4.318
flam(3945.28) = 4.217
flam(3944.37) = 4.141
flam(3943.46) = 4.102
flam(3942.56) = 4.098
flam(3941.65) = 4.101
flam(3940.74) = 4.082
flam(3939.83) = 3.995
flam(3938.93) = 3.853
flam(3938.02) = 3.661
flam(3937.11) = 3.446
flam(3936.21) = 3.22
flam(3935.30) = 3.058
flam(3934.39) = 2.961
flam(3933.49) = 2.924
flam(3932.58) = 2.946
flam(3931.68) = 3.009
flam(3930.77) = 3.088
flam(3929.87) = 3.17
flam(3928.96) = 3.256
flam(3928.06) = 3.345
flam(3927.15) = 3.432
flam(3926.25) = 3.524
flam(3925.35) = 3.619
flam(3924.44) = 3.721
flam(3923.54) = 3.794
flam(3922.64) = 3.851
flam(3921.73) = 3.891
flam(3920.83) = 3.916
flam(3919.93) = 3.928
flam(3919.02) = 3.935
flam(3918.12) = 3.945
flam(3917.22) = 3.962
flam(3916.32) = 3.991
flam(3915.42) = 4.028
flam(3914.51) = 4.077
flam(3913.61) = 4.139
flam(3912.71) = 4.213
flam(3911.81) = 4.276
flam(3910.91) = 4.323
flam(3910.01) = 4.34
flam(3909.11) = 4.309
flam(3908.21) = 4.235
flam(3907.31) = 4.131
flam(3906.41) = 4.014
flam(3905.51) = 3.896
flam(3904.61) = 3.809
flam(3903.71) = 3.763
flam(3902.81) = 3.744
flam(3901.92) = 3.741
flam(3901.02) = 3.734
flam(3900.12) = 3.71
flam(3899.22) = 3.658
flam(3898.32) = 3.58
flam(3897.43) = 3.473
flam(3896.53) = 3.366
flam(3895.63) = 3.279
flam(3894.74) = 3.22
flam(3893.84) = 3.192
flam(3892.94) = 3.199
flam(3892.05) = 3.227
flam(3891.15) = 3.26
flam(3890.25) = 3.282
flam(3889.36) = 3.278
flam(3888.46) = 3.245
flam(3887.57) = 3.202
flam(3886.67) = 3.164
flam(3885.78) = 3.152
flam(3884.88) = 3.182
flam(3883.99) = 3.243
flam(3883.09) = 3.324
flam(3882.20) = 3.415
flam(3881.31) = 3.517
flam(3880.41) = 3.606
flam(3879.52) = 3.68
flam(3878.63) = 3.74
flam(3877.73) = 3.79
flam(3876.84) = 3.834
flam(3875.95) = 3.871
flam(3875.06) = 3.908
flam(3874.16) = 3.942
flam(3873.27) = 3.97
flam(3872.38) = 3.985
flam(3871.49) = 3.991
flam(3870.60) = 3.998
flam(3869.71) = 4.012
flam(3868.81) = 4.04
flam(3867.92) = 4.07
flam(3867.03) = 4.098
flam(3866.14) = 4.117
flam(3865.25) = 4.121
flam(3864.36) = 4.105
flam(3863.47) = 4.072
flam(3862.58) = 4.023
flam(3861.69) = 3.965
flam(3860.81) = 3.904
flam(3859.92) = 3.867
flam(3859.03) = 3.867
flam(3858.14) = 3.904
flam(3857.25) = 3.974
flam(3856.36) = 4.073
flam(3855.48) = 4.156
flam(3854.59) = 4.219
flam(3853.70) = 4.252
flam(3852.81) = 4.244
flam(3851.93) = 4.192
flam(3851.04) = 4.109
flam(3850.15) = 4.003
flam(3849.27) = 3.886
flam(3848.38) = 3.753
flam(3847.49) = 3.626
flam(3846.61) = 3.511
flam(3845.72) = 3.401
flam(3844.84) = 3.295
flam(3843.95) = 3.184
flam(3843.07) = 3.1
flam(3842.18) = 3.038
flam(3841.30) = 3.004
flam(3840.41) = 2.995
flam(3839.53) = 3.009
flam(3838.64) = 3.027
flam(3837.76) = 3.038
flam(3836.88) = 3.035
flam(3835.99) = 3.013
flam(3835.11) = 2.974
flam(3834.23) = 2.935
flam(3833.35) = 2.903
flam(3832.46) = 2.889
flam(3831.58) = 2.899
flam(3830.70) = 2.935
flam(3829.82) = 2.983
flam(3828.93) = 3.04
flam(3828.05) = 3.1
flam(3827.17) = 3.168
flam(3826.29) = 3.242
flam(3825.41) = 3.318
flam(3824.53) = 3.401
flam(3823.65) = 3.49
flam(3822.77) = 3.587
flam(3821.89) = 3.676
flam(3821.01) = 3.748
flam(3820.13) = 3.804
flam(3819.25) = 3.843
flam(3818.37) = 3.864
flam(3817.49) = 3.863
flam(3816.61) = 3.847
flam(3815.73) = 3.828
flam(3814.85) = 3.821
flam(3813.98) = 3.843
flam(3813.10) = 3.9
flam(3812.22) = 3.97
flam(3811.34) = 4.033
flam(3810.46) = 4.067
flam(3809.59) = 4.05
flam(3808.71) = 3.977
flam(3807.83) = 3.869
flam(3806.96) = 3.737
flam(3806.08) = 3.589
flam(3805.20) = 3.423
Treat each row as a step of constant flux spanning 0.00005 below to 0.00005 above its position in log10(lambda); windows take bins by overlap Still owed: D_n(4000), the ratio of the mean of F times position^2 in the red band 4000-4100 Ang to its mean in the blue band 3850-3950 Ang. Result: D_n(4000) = 1.26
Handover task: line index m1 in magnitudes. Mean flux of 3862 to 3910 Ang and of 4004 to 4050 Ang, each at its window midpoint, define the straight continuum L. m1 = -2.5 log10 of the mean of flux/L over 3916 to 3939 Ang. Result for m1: 0.13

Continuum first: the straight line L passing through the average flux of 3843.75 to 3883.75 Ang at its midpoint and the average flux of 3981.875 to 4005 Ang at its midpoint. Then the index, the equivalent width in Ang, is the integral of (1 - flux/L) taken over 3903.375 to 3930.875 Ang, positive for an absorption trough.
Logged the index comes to 3.8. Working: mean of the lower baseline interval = 3.88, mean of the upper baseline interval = 5.43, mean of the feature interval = 3.88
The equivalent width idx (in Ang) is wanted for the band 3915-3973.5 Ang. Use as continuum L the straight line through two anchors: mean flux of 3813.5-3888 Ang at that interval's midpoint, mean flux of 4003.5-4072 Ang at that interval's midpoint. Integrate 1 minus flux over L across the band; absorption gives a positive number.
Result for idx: 5.9 Ang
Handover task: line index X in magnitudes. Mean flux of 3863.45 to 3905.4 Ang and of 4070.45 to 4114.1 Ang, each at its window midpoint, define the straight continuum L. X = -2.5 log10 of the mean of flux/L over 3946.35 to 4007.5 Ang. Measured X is -0.191 mag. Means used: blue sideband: 3.63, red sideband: 3.73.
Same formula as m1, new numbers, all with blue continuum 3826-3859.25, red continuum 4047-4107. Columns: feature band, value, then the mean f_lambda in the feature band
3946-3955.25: -0.238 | 4.56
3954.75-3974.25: 0.156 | 3.2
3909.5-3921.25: -0.141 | 4.08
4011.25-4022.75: -0.185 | 4.52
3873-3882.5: -0.076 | 3.75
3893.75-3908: -0.034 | 3.67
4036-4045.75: -0.104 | 4.26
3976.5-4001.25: -0.226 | 4.62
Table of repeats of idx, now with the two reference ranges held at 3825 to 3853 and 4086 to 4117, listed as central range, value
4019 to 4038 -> -4.80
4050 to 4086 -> -4.46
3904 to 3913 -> -2.04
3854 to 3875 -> -4.51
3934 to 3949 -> -2.13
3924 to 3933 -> 0.26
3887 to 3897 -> 0.31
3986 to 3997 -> -3.27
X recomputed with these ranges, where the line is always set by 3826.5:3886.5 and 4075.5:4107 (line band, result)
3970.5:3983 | 0.090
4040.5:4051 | -0.155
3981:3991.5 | -0.185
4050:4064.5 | -0.162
